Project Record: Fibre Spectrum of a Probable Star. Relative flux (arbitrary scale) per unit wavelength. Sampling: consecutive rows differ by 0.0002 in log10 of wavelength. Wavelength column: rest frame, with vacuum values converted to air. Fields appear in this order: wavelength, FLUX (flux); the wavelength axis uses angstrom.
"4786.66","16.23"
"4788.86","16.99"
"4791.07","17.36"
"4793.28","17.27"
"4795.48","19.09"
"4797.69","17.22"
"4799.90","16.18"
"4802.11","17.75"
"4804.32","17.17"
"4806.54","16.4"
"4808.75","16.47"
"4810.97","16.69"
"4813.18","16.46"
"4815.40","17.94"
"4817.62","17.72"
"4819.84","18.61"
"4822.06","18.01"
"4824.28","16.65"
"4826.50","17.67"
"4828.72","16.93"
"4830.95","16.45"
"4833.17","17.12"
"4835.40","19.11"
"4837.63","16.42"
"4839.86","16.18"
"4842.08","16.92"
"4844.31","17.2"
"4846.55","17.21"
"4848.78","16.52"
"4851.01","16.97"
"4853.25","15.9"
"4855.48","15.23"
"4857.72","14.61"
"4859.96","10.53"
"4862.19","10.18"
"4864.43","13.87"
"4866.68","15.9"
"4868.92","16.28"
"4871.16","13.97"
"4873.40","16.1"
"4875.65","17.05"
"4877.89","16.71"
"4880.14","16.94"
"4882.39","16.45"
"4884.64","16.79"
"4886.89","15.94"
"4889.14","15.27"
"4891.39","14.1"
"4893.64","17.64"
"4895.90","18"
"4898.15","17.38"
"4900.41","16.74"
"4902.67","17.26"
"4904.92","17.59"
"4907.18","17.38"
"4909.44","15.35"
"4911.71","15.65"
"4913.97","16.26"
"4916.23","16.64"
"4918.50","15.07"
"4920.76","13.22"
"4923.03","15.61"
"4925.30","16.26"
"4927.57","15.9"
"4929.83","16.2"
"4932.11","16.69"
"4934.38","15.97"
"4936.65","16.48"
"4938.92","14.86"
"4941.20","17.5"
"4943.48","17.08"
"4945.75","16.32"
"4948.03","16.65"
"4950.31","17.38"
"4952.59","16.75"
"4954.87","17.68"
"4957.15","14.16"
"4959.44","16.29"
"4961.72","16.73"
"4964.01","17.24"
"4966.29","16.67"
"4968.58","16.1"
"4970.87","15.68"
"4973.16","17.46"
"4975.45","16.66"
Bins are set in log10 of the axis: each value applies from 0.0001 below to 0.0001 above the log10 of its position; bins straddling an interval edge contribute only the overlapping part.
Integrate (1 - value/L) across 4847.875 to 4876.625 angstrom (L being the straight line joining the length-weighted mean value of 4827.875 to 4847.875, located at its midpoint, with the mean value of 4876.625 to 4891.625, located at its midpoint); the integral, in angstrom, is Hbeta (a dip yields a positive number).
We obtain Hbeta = 3.0 angstrom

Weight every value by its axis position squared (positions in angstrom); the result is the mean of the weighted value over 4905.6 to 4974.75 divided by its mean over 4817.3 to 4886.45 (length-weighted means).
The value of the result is 1.04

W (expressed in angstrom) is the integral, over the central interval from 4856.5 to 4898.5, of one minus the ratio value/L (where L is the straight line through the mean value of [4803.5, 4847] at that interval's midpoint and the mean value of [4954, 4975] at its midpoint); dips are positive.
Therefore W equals 3.6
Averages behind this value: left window 17.2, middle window 15.4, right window 16.4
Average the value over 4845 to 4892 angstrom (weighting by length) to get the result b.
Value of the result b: 15.4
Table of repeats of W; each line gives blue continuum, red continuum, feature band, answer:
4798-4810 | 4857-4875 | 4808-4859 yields -4.7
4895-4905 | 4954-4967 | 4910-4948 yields 2.1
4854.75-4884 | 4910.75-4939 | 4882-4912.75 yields -2.4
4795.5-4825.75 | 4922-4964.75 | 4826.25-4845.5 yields 0.0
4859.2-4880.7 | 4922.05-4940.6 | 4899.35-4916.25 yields -1.1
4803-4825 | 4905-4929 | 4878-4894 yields 0.1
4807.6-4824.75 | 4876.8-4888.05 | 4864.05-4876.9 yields 0.8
